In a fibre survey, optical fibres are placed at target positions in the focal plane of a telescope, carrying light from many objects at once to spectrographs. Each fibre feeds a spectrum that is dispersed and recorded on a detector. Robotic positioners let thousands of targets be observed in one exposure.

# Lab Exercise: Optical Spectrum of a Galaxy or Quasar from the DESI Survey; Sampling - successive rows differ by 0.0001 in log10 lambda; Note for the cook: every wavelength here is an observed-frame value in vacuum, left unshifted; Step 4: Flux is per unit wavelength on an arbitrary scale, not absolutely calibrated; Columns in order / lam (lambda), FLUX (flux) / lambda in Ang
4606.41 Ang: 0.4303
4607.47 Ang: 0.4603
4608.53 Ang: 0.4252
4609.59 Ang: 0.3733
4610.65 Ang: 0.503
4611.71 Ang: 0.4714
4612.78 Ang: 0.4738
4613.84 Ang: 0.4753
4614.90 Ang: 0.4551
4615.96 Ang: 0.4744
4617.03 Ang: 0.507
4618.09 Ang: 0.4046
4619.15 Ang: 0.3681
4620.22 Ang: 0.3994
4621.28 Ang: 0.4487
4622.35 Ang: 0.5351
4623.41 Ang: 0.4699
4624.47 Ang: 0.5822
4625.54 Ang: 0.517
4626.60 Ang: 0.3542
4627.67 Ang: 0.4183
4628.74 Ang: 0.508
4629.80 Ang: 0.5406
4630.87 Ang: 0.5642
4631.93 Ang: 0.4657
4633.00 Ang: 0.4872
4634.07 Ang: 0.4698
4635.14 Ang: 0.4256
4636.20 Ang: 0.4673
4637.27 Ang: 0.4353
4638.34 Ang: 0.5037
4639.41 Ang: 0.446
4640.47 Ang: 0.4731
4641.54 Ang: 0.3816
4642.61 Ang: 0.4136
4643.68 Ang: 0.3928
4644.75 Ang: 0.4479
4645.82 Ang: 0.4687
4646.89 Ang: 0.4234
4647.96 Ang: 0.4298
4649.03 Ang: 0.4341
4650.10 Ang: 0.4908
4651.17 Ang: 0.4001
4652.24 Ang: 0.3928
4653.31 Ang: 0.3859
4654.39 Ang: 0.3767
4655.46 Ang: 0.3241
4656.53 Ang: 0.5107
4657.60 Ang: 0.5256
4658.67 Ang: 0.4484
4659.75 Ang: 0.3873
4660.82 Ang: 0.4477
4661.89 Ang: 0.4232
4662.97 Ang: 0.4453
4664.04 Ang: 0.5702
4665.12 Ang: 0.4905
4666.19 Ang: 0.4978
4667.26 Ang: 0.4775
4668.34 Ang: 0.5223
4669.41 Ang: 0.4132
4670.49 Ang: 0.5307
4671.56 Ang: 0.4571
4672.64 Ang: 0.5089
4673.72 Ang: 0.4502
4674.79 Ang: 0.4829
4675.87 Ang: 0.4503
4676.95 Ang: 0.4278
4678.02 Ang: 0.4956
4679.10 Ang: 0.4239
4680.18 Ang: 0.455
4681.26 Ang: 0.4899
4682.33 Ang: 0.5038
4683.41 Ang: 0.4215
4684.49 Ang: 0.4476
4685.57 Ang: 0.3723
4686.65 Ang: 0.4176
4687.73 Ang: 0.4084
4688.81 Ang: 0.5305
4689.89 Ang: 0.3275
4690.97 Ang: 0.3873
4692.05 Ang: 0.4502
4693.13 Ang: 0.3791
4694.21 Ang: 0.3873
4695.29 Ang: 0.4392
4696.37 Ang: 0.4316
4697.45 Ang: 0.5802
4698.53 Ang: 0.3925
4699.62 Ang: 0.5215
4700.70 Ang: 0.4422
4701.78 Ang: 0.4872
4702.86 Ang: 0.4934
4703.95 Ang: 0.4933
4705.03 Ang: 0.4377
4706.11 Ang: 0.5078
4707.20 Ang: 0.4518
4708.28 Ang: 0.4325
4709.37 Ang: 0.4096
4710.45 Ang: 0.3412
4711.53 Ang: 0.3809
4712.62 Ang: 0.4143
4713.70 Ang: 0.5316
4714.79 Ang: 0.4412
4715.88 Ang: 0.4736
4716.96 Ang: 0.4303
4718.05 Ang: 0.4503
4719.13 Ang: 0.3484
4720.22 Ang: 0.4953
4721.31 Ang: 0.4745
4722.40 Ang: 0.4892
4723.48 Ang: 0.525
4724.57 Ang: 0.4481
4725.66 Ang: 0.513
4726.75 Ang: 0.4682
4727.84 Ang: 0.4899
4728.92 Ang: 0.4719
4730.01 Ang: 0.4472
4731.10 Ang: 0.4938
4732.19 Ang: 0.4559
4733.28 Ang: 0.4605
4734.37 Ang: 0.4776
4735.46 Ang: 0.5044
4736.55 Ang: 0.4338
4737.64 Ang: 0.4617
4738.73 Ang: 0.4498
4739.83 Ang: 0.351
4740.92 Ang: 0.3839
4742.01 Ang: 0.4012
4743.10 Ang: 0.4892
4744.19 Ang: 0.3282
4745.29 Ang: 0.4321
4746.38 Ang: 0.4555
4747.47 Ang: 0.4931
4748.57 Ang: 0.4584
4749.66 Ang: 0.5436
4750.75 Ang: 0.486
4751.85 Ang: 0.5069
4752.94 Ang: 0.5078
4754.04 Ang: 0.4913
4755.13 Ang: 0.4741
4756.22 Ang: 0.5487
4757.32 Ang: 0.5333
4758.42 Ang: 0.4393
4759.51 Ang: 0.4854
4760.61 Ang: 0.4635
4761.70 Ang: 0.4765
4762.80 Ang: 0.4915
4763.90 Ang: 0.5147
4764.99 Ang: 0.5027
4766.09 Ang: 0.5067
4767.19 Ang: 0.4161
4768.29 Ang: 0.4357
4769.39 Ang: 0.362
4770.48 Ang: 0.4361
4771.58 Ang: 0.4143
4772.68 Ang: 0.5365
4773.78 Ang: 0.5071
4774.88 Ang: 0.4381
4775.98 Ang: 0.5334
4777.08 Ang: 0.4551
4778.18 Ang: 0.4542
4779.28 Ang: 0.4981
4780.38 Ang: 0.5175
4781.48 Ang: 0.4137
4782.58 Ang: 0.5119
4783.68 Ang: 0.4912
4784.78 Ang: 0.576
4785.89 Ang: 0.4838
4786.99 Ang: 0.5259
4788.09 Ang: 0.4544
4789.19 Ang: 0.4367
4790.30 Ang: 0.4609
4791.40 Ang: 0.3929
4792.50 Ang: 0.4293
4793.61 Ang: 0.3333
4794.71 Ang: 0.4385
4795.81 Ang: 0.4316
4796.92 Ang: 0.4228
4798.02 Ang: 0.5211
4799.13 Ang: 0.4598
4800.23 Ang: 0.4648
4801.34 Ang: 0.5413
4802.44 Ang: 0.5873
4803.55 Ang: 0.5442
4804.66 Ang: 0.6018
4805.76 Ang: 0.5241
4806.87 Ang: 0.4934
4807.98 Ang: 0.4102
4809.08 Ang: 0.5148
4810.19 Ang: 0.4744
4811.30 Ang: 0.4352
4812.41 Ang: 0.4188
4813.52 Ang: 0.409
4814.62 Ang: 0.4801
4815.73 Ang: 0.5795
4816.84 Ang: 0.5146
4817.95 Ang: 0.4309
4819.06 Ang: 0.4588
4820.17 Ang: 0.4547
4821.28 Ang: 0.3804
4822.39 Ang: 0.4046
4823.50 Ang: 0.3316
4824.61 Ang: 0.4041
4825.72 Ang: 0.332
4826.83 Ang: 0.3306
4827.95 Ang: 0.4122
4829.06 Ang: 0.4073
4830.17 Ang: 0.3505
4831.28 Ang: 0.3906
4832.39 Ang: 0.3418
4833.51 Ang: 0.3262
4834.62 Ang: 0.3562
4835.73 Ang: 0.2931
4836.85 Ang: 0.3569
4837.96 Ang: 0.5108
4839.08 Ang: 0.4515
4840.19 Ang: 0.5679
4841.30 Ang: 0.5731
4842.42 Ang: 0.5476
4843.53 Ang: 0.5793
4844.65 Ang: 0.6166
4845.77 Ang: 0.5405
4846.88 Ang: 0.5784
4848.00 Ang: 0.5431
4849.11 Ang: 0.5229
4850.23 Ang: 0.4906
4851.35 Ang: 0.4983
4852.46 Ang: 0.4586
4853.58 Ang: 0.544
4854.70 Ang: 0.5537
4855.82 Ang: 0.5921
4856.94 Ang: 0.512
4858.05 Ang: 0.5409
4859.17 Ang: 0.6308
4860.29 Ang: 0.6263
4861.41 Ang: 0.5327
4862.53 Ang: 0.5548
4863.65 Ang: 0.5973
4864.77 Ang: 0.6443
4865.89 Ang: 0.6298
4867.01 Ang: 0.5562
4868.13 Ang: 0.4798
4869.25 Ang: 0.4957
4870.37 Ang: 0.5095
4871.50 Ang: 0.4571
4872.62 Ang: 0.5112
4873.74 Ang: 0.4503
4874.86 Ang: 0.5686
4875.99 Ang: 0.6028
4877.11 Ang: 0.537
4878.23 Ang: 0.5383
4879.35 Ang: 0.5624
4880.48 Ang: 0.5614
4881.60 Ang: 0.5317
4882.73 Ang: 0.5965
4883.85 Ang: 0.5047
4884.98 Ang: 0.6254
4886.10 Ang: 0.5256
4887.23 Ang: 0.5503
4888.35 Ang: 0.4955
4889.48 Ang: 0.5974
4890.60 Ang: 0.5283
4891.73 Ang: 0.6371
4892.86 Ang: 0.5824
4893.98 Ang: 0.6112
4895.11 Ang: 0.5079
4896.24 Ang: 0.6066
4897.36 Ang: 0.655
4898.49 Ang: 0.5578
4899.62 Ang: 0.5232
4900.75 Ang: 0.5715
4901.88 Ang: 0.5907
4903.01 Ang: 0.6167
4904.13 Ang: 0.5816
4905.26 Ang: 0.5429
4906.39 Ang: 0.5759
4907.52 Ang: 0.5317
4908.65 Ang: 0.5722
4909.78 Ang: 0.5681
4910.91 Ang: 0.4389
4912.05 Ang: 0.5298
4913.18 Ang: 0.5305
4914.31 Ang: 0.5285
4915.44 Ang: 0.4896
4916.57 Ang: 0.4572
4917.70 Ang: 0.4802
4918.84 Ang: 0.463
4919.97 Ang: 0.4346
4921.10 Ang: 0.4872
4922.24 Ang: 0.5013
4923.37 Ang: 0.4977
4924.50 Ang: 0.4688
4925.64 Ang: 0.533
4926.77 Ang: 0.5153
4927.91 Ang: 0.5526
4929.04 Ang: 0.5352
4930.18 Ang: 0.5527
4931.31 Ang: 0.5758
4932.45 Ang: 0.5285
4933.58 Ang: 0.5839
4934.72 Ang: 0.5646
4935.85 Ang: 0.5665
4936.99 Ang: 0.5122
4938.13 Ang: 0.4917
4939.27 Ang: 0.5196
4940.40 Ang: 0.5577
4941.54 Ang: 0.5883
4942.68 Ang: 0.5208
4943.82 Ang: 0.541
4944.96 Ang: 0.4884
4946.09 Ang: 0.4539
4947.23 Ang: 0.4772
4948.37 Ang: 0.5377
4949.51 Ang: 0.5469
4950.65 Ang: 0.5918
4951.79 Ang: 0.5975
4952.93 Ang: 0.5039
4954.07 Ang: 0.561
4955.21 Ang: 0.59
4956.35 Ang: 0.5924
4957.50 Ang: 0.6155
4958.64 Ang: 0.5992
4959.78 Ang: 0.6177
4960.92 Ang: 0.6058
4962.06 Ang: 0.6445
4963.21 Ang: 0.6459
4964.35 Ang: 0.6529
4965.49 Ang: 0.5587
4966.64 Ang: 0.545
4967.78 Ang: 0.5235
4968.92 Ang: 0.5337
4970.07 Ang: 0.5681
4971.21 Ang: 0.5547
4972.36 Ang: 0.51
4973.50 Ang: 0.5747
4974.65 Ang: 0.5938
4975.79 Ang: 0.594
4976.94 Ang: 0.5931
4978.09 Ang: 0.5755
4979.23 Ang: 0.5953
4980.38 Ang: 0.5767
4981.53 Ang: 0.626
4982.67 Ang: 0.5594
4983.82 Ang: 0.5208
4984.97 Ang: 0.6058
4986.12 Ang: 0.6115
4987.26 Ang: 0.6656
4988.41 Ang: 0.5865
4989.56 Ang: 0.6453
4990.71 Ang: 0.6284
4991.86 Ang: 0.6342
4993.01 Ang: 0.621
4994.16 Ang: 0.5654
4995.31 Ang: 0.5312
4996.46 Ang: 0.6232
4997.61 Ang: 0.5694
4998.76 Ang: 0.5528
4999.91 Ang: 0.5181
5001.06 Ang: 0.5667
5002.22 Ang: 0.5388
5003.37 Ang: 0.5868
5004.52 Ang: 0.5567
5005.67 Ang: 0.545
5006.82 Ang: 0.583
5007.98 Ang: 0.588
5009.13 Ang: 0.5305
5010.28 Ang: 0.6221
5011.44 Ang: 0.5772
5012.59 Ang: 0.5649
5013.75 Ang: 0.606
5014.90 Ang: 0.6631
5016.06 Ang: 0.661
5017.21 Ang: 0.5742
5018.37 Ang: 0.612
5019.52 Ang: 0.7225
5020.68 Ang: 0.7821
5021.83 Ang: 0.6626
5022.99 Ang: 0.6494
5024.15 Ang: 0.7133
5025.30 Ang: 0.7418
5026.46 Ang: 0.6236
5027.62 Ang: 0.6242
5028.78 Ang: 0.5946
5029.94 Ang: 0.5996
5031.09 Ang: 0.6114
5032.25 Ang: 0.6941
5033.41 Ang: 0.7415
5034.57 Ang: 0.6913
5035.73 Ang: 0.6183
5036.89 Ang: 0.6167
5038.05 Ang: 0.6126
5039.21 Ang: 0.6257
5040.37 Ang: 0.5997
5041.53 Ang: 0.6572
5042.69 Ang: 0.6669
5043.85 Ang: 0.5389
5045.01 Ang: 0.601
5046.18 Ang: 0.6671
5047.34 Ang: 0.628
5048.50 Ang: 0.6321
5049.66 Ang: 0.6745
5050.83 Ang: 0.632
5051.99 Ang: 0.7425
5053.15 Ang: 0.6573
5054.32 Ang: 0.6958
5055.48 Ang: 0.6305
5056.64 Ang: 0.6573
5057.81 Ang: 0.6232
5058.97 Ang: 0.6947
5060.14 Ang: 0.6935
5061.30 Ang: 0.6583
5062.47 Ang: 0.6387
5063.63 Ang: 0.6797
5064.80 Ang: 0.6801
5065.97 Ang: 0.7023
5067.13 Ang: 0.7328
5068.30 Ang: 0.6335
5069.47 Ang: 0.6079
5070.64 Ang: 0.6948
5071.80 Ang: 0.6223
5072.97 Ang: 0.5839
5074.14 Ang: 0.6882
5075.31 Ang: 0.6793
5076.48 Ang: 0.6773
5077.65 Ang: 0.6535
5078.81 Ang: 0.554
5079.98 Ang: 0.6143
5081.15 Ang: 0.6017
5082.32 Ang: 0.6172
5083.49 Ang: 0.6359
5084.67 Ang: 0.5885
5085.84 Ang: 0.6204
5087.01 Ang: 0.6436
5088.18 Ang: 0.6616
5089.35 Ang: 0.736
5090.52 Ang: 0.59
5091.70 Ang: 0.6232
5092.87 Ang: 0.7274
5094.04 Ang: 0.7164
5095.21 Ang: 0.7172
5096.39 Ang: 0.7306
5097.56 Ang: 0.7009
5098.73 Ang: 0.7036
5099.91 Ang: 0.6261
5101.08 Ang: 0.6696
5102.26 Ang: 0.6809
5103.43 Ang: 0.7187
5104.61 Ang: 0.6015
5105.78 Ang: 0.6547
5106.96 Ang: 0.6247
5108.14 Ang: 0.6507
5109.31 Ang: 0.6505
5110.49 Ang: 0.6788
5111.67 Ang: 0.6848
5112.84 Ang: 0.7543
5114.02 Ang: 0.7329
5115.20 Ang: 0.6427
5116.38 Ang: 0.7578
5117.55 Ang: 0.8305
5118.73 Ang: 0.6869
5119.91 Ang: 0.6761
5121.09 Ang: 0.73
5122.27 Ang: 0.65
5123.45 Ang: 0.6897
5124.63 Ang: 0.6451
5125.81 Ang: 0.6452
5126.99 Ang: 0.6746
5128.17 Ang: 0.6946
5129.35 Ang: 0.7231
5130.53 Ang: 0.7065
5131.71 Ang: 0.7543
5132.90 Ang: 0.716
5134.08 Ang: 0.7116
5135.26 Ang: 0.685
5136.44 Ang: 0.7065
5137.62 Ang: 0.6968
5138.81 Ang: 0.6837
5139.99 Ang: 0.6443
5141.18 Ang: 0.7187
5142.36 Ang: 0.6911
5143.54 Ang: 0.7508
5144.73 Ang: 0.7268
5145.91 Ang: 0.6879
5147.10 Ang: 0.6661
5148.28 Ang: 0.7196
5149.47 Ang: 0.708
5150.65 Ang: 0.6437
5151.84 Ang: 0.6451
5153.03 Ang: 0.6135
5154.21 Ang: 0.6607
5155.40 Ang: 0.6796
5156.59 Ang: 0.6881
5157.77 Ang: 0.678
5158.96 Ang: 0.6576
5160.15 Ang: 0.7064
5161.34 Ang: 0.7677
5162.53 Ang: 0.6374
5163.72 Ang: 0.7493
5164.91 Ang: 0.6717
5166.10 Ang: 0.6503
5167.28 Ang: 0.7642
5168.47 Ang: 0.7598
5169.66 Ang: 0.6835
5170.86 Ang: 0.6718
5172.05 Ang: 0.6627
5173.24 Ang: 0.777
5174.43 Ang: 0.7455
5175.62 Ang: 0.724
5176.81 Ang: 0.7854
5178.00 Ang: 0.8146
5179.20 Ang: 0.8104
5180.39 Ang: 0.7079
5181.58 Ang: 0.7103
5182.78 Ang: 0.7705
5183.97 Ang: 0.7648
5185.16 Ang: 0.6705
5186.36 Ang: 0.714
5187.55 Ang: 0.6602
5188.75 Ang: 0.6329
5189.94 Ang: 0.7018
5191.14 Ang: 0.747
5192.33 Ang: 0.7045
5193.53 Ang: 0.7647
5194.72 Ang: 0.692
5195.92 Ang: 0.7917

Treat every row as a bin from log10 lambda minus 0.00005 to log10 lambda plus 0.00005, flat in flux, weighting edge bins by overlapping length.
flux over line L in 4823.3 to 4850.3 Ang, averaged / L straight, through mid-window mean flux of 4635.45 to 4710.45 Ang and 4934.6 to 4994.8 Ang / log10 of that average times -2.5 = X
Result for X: 0.16 mag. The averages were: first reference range 0.448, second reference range 0.573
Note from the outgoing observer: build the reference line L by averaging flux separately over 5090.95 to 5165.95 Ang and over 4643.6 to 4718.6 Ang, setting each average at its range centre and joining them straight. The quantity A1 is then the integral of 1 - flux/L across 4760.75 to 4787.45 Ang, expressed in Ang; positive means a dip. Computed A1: 1.0 Ang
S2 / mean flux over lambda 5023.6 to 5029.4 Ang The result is 0.659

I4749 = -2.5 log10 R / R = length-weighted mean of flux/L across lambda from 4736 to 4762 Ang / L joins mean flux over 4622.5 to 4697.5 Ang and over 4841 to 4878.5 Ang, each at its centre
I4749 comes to 0.07 mag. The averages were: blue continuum 0.453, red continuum 0.547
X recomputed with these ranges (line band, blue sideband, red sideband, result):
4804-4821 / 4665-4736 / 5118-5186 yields 0.08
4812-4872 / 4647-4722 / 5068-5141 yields 0.11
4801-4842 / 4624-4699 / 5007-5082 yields 0.20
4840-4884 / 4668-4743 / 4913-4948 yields -0.11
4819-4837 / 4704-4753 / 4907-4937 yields 0.30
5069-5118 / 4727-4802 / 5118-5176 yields 0.00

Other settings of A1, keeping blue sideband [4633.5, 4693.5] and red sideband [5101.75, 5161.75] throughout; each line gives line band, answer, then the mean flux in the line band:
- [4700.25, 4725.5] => 1.0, 0.453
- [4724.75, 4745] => 1.4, 0.449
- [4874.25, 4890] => 0.1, 0.556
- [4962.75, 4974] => 0.7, 0.566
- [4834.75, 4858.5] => 1.2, 0.515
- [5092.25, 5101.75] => -0.4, 0.699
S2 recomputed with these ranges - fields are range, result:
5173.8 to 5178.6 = 0.768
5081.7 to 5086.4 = 0.614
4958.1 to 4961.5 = 0.609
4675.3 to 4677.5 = 0.44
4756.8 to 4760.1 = 0.485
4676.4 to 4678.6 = 0.461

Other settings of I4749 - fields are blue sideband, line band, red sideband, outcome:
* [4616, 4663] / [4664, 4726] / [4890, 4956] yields 0.03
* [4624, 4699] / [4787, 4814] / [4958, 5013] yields 0.09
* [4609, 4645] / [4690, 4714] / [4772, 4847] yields 0.04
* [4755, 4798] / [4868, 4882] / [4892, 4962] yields -0.01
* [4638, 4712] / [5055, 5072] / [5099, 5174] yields -0.02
